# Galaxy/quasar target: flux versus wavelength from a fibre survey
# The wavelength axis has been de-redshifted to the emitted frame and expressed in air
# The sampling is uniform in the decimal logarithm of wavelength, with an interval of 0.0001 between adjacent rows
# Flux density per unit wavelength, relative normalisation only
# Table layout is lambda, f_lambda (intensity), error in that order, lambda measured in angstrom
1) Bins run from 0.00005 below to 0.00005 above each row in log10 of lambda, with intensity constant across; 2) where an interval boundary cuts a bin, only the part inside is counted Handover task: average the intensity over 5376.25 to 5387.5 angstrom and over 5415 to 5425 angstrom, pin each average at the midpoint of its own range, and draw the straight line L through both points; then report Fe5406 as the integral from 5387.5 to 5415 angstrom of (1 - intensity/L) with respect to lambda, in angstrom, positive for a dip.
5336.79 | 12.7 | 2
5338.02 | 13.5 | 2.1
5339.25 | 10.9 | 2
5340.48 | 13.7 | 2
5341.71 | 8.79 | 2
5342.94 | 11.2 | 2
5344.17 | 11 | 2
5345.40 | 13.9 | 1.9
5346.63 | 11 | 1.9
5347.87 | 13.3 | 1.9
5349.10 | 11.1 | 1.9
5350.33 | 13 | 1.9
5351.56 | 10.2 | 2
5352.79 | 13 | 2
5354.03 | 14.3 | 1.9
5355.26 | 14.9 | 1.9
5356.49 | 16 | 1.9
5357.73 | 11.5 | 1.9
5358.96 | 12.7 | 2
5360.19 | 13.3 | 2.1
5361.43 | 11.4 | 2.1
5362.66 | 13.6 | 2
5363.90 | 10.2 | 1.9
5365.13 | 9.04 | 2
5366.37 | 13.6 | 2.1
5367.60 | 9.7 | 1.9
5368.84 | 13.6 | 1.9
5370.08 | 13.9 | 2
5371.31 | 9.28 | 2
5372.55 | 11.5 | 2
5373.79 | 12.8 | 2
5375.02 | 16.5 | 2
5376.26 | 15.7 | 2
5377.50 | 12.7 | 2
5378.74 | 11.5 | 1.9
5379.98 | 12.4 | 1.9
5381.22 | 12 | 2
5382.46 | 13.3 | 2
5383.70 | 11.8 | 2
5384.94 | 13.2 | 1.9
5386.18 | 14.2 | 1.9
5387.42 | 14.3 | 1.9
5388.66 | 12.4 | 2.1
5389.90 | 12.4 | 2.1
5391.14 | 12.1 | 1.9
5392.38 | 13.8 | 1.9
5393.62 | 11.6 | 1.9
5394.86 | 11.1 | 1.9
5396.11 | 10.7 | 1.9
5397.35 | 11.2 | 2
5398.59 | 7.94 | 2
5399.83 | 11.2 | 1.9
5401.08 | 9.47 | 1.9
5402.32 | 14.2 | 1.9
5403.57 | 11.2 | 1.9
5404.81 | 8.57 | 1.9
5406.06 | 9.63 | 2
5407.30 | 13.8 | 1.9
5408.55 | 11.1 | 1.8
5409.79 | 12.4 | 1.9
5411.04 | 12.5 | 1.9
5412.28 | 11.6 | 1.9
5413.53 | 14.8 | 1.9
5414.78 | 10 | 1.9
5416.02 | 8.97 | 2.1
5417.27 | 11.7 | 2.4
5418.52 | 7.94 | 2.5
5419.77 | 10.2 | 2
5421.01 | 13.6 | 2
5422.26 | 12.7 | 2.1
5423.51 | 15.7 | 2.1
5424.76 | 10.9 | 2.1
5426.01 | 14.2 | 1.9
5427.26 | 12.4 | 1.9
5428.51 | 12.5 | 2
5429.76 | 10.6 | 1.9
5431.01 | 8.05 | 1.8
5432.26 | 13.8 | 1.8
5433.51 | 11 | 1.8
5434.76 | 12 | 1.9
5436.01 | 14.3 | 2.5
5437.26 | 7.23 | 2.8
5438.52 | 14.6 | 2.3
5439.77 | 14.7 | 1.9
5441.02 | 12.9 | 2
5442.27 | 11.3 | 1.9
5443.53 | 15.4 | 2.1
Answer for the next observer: 1.22 angstrom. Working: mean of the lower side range 12.9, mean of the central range 11.6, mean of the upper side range 11.4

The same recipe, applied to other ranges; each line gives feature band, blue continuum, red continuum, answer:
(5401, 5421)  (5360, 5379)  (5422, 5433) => 1.73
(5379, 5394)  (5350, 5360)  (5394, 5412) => -1.22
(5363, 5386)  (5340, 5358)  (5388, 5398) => -0.53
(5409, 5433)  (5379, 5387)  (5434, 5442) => 1.54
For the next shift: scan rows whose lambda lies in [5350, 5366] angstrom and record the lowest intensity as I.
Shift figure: 9.04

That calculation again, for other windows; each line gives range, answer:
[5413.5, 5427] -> 7.94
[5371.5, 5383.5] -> 11.5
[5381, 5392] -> 11.8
